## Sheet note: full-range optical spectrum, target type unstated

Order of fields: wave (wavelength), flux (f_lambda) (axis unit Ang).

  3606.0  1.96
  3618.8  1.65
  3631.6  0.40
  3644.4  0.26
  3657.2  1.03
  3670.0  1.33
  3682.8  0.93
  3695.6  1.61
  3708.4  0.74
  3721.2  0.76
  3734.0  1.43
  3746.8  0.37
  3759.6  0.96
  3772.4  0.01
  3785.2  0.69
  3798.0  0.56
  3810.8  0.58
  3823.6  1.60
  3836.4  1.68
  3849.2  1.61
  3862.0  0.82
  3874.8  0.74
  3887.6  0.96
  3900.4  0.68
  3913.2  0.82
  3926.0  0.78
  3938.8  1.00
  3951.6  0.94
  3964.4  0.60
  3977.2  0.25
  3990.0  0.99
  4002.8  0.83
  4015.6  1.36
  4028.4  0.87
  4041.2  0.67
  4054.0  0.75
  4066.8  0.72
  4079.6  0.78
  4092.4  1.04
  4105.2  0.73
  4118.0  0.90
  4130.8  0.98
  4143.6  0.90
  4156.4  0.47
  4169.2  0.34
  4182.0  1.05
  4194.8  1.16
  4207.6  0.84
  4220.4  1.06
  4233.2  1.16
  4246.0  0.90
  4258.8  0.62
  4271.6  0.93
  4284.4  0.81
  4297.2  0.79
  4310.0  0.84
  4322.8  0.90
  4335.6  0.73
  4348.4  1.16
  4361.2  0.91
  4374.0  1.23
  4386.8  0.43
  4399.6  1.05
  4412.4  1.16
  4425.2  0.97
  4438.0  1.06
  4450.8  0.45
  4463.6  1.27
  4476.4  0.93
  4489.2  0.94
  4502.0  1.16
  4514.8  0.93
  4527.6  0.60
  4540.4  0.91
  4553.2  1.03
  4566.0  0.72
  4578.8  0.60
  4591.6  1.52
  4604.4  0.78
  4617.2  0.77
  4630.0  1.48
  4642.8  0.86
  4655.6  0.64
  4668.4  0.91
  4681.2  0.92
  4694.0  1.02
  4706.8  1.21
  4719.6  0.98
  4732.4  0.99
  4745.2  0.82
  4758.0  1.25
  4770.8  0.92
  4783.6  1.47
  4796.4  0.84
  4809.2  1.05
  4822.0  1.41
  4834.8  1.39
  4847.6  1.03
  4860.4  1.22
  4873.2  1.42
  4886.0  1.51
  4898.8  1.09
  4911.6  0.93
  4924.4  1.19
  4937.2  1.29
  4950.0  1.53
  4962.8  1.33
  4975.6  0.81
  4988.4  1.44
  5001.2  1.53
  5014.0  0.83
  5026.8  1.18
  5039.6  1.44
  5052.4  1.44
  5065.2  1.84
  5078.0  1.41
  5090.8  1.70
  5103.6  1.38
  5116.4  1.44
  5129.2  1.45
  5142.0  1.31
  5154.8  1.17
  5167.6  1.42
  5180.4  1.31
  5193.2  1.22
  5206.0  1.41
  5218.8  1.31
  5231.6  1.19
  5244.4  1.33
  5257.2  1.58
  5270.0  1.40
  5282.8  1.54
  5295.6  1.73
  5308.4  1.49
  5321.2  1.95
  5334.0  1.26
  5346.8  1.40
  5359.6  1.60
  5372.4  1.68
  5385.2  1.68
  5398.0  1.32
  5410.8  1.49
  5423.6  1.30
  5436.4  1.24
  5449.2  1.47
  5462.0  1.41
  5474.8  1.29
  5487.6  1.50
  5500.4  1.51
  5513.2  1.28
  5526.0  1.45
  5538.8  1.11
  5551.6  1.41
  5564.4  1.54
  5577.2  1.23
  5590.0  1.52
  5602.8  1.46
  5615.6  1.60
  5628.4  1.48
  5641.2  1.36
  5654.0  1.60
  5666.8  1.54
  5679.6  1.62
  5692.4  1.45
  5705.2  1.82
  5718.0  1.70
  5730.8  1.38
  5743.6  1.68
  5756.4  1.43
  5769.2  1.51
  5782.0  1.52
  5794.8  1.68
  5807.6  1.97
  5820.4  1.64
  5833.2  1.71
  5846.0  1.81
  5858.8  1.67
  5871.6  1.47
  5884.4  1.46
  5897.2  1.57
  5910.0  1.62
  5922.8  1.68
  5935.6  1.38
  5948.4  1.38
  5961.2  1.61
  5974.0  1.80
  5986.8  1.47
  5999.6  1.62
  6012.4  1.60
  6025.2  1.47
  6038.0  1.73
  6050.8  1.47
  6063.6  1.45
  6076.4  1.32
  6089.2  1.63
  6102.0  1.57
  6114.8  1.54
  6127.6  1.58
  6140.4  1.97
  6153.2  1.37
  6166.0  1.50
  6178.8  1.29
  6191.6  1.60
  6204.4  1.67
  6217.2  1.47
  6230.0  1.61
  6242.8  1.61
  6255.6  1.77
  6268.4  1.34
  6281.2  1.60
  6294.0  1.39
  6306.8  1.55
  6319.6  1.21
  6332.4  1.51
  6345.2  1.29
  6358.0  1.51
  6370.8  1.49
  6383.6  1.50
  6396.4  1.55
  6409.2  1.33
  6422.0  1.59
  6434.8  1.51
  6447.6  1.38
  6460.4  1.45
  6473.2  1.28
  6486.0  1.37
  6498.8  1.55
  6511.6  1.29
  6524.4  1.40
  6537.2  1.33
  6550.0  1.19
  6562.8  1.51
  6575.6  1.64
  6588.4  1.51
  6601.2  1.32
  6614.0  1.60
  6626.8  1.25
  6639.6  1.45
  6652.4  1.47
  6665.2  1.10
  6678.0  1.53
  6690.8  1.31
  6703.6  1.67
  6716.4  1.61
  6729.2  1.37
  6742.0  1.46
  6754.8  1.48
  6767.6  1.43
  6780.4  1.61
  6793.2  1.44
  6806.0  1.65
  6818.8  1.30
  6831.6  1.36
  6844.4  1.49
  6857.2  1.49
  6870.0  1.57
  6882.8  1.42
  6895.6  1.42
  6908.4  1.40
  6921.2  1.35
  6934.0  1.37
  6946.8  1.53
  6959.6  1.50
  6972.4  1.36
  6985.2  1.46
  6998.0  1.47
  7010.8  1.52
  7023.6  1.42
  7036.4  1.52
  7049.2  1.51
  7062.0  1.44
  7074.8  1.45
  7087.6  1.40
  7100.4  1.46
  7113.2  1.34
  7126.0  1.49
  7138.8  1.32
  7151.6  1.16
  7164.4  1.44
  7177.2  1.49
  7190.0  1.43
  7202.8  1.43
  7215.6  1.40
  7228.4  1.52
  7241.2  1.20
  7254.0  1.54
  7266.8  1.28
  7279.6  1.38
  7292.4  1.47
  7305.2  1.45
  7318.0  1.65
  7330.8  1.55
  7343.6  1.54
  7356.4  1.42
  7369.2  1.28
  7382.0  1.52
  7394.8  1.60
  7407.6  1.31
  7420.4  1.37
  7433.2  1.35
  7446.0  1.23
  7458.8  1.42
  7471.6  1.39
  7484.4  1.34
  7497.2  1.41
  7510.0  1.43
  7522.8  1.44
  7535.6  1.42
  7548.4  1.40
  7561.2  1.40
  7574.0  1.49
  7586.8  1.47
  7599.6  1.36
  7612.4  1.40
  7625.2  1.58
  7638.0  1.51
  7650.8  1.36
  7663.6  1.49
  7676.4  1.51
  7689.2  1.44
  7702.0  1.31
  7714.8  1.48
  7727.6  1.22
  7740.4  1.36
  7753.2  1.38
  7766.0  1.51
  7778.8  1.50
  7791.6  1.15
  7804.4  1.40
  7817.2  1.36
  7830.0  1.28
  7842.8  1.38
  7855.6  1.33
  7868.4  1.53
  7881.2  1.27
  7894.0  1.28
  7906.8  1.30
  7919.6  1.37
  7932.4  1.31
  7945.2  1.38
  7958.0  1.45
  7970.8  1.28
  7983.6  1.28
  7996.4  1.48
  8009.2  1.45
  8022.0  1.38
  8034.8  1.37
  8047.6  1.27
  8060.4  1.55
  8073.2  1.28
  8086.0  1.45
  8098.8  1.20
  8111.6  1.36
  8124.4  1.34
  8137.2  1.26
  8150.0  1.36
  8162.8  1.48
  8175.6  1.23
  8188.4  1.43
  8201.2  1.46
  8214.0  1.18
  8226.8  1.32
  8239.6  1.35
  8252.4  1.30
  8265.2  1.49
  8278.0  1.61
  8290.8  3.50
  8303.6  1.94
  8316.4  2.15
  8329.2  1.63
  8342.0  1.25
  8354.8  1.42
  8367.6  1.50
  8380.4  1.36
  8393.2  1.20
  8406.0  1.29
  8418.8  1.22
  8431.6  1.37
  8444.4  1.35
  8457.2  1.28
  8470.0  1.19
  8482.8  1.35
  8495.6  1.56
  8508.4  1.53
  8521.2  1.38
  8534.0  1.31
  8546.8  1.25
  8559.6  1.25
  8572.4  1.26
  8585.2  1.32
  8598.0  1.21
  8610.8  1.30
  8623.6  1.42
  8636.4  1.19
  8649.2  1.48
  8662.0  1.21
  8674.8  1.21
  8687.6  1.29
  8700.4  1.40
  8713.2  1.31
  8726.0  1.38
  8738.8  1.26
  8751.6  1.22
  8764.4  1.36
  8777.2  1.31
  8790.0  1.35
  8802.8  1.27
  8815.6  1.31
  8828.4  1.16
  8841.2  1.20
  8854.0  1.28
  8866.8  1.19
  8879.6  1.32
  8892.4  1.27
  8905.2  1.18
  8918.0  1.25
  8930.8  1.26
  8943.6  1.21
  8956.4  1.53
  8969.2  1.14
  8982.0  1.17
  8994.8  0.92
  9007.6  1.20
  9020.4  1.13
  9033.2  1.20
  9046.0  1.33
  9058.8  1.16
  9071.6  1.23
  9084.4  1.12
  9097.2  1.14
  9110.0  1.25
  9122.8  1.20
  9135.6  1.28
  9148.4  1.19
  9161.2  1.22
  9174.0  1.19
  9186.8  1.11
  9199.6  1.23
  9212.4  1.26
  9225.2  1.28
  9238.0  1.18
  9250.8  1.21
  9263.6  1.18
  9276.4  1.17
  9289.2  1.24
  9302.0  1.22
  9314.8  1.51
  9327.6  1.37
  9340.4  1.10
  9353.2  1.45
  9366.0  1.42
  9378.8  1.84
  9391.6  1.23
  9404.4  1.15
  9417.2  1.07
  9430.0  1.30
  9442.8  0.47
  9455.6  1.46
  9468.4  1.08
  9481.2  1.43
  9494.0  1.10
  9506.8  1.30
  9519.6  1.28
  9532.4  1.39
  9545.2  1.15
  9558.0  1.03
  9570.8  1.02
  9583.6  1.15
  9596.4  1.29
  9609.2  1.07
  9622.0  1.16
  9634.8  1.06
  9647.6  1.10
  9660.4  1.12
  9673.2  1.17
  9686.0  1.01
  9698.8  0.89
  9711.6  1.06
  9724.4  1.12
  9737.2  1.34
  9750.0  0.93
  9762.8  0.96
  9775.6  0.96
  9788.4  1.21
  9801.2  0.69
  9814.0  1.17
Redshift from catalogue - 0.264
